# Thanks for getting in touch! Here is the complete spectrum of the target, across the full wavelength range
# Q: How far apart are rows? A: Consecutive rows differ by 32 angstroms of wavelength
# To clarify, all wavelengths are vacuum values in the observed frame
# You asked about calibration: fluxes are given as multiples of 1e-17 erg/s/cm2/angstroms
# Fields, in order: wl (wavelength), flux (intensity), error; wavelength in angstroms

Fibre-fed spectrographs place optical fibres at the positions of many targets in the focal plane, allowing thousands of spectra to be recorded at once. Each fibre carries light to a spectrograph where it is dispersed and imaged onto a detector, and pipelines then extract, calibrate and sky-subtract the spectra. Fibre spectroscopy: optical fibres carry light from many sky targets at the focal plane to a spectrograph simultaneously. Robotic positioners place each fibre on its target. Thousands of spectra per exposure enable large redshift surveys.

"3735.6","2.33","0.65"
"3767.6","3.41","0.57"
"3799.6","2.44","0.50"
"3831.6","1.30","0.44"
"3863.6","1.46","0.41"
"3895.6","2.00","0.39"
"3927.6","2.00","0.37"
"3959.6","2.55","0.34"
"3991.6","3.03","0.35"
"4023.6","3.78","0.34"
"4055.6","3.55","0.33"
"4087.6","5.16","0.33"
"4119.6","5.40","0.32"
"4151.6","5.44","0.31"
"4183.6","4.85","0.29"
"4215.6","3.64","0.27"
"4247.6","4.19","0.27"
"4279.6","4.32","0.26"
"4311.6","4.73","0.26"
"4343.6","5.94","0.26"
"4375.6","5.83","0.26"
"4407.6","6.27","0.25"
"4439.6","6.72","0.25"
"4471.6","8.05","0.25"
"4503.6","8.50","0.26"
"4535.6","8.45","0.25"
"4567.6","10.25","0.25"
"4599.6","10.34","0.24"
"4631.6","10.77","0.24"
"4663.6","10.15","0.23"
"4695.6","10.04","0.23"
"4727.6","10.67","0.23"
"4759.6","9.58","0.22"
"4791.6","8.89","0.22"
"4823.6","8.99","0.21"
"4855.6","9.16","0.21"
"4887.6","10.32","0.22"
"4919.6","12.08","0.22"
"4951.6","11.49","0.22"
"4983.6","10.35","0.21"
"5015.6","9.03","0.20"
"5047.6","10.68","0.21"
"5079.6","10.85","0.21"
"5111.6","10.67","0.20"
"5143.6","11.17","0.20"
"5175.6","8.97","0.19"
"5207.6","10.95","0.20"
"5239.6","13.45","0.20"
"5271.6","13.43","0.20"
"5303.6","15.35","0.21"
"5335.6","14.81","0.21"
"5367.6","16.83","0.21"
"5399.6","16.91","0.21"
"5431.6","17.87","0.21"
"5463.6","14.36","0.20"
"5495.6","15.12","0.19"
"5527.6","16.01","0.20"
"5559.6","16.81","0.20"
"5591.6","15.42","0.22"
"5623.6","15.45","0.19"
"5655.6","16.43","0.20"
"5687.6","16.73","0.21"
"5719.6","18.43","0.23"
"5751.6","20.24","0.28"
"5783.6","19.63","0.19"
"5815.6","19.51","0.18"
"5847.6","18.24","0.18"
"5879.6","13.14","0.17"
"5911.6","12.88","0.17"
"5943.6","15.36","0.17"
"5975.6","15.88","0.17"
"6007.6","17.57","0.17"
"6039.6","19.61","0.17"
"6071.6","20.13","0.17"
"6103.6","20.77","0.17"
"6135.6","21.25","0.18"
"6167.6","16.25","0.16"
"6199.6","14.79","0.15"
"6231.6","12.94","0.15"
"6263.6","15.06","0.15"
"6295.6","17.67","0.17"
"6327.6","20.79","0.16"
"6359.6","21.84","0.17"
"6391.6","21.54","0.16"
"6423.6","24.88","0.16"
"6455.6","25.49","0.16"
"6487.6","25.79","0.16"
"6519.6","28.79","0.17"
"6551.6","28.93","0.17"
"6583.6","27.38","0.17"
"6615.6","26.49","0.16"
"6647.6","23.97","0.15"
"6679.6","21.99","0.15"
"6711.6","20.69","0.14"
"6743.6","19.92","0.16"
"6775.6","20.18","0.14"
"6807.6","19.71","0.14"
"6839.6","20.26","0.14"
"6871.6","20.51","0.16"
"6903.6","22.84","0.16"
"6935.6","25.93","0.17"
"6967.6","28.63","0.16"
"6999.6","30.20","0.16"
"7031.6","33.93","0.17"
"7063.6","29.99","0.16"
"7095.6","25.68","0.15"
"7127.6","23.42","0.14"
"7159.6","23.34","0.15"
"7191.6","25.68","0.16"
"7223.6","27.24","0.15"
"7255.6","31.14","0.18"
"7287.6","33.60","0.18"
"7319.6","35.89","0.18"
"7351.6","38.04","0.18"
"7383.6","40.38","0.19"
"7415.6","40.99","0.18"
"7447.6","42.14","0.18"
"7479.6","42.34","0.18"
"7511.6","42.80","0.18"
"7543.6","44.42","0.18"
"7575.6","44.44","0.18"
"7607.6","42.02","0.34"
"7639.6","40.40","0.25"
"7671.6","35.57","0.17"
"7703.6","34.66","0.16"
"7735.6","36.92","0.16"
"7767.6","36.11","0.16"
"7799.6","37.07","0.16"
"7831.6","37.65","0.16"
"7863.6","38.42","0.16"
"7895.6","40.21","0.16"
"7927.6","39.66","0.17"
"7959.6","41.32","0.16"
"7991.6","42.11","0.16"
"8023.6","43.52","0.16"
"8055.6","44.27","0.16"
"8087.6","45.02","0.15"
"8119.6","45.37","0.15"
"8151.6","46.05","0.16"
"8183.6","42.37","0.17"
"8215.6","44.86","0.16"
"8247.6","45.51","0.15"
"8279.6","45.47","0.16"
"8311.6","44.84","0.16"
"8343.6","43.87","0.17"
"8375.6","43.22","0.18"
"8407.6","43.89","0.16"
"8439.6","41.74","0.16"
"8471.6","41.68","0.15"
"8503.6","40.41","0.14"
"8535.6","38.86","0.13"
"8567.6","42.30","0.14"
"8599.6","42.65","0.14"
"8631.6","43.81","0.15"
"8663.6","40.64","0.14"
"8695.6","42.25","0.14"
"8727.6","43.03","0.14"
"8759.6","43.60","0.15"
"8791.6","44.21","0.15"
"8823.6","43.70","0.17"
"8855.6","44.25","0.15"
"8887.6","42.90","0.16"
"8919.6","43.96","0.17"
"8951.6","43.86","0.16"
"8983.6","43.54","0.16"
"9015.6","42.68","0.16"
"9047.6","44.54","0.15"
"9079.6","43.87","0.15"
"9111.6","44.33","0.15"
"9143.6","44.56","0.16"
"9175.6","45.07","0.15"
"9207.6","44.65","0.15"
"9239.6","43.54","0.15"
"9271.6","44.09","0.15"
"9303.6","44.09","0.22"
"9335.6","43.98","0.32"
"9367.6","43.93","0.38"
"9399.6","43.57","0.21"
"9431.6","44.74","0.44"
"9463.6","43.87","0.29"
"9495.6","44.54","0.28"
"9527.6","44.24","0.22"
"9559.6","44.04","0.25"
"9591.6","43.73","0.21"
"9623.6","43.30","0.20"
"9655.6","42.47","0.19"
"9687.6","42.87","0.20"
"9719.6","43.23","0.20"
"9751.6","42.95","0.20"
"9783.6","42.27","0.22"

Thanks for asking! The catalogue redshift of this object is 0.00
